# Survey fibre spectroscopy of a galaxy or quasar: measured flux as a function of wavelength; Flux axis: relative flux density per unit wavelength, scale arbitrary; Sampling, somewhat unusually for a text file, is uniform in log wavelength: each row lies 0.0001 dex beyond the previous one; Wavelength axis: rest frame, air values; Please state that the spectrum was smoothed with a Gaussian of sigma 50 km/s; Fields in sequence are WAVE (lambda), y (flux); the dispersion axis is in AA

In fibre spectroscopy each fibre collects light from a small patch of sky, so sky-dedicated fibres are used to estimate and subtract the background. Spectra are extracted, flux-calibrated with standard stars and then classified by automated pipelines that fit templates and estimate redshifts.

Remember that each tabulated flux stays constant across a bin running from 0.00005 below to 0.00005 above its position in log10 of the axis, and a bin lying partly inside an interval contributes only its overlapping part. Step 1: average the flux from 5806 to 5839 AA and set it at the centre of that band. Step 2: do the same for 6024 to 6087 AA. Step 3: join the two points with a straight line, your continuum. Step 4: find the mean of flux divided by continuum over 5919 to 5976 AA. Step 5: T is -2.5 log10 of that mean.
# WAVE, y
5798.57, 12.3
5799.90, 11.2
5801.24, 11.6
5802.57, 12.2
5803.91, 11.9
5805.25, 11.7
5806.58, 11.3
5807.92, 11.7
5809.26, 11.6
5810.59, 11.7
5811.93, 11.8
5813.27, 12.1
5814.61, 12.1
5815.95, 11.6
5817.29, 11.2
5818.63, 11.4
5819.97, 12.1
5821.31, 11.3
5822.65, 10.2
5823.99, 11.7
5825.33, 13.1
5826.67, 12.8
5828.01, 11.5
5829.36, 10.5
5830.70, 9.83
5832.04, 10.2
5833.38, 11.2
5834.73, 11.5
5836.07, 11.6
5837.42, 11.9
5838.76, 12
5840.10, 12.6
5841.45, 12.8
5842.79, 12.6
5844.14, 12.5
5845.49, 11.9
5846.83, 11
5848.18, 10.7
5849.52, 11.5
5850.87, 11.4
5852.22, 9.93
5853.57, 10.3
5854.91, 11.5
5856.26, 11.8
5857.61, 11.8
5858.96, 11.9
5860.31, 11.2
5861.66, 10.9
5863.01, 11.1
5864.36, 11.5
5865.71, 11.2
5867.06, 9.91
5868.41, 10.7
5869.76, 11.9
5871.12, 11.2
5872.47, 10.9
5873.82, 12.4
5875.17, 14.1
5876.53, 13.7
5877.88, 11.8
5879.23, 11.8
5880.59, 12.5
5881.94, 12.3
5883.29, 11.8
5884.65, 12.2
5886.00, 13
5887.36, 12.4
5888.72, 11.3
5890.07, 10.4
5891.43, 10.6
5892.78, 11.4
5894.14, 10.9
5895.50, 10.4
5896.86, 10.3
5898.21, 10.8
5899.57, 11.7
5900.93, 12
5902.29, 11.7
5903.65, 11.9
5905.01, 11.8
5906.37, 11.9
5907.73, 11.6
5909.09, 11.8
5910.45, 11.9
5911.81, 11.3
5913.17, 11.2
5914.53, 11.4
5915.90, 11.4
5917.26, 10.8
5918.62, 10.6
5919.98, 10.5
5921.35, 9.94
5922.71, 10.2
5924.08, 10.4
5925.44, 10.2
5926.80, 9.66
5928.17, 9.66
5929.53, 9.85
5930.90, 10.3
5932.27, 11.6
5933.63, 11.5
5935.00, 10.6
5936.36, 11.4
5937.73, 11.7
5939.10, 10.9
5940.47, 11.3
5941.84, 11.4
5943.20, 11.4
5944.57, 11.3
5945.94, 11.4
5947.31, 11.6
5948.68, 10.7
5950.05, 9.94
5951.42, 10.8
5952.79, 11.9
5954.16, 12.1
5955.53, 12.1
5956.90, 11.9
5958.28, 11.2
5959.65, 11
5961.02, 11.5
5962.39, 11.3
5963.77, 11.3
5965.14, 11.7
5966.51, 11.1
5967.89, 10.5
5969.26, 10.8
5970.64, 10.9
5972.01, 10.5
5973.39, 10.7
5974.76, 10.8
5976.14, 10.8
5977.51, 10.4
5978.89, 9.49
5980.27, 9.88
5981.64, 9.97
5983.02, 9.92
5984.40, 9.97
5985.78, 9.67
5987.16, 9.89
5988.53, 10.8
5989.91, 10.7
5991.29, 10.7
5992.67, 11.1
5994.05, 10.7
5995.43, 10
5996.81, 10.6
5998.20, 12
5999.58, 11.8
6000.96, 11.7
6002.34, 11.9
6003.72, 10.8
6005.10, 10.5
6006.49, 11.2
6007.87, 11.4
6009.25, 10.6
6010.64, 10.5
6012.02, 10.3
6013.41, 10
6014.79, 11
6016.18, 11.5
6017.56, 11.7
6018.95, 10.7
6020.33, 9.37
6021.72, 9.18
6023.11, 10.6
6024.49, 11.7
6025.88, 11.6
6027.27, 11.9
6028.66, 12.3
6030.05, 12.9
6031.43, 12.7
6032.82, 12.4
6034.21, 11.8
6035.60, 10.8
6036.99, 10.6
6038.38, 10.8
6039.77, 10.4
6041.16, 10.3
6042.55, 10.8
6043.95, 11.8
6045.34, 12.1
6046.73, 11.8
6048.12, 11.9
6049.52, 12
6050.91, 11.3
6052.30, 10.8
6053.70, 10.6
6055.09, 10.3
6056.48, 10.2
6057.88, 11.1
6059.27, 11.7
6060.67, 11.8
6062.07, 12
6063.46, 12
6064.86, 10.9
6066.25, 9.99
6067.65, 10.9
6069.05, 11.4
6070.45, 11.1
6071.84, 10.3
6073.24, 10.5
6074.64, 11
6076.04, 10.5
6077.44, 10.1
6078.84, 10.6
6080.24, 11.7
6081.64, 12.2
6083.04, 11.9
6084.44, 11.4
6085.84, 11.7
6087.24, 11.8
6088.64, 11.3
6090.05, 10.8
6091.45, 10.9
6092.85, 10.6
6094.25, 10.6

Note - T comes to 0.04 mag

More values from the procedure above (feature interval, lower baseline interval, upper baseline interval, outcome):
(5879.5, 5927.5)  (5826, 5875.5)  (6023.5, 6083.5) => 0.014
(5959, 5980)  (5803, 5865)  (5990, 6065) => 0.044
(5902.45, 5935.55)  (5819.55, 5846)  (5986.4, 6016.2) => 0.034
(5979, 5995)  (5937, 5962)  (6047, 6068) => 0.103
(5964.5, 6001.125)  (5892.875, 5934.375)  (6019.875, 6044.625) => 0.051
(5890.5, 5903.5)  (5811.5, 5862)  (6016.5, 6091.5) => 0.032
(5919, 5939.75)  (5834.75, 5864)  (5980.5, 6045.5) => 0.070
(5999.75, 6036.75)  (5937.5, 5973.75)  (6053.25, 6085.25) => -0.007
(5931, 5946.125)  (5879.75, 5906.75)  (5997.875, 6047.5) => 0.015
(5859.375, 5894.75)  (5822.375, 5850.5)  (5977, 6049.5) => -0.018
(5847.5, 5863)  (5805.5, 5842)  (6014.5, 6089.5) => 0.036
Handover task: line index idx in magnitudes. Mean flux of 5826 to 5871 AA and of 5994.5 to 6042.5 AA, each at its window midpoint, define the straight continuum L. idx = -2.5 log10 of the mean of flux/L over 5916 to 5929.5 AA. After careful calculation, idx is 0.10 mag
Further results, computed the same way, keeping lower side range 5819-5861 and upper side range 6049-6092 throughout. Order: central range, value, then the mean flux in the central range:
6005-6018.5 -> 0.03 mag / 10.9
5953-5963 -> -0.03 mag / 11.6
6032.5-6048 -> -0.01 mag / 11.2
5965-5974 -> 0.04 mag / 10.8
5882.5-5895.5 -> -0.01 mag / 11.5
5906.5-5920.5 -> 0.01 mag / 11.3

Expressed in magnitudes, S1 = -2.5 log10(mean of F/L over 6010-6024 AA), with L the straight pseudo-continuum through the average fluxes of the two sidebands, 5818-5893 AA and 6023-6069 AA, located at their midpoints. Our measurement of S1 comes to 0.09 mag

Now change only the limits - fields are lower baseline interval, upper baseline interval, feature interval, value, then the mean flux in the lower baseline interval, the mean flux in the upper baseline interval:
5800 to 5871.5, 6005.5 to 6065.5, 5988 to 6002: 0.02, 11.5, 11.2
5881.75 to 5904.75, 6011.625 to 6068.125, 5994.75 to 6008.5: 0.01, 11.5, 11.2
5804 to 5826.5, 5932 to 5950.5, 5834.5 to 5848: -0.04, 11.7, 11.2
